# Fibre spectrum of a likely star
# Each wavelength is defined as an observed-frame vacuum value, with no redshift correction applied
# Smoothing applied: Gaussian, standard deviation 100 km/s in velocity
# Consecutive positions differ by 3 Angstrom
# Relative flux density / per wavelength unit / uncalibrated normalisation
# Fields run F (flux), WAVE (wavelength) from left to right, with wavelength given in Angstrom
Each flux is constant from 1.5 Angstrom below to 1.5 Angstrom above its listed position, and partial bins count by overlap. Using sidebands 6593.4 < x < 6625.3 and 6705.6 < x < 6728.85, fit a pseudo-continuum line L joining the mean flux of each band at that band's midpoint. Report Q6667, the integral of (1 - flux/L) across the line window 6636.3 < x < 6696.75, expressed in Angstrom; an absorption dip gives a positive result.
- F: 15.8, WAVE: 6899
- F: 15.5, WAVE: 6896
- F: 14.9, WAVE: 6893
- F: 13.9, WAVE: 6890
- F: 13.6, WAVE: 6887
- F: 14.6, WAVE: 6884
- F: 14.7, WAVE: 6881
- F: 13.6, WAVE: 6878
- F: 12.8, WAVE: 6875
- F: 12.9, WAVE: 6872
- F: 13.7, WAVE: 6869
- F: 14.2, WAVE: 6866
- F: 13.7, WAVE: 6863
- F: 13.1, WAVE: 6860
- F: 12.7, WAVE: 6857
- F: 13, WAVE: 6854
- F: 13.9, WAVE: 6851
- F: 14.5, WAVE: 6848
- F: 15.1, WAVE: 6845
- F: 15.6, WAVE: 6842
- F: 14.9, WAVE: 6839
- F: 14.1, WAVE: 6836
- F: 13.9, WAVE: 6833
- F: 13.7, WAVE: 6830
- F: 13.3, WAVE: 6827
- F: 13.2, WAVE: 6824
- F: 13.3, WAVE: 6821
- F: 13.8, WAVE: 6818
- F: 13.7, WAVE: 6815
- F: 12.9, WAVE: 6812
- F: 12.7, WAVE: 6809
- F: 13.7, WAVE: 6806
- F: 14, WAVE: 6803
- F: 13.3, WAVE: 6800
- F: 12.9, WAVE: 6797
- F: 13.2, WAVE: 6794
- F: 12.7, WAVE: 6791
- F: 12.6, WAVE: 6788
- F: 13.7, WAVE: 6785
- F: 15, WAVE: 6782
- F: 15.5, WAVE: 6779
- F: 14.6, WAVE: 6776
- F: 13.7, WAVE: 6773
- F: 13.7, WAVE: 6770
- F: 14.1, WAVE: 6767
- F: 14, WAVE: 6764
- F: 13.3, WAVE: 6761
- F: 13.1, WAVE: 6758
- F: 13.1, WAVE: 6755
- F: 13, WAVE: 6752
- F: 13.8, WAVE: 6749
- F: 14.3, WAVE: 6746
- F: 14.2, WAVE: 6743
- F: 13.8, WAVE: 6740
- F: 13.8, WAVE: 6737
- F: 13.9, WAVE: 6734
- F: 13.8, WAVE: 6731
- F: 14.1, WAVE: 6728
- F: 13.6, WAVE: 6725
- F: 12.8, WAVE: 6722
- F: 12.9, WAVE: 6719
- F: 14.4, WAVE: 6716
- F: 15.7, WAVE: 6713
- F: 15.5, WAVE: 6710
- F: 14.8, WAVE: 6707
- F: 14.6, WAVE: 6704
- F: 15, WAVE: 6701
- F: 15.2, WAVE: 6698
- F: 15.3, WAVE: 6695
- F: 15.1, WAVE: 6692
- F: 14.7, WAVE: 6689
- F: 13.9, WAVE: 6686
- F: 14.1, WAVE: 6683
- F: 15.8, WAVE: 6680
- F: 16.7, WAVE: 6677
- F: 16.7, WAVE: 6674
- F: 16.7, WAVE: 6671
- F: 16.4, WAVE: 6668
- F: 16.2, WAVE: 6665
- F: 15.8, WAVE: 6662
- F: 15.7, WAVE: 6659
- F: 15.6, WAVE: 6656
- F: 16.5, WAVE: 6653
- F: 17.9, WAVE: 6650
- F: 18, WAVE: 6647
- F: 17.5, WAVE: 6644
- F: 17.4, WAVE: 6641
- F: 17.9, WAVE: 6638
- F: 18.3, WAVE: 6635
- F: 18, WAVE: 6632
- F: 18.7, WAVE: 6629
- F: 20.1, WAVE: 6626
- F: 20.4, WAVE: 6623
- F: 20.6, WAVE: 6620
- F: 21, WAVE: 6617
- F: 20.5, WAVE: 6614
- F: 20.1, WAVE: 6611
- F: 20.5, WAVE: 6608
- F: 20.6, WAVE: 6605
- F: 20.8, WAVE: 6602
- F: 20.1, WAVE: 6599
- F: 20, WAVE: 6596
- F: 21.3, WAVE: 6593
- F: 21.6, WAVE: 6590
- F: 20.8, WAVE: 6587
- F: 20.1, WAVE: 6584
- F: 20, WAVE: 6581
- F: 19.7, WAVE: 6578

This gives 3.4 Angstrom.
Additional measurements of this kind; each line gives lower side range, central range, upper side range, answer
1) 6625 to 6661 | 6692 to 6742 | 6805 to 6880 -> 5.55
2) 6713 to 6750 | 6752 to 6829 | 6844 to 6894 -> 1.55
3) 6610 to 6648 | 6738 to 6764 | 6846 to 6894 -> 4.43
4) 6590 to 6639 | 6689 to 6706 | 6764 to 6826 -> 2.06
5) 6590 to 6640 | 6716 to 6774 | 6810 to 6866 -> 9.59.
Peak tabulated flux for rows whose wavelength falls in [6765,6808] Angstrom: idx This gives 15.5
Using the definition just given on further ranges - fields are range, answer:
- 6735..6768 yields 14.3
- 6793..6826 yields 14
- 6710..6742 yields 15.7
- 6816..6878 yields 15.6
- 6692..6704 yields 15.3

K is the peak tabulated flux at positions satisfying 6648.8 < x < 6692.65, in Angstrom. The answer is 17.9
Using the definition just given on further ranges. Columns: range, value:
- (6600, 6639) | 21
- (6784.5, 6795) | 13.7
